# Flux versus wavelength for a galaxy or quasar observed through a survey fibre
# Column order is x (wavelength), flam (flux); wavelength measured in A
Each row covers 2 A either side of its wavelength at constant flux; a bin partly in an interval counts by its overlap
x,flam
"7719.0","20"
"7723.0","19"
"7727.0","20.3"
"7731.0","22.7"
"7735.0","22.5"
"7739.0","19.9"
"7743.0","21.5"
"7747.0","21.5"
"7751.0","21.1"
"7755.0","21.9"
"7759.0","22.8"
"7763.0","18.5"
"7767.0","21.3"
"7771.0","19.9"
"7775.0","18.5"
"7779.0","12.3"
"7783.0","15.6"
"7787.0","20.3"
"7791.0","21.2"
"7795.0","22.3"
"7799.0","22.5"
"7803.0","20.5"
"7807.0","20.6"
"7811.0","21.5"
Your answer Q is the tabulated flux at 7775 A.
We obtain 18.5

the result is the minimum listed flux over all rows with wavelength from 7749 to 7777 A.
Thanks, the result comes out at 18.5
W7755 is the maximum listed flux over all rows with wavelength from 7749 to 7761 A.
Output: 22.8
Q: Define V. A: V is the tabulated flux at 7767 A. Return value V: 21.3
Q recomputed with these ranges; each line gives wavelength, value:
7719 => 20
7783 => 15.6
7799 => 22.5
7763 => 18.5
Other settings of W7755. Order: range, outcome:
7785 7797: 22.3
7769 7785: 19.9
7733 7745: 22.5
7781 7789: 20.3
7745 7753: 21.5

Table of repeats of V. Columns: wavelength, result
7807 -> 20.6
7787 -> 20.3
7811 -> 21.5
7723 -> 19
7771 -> 19.9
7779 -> 12.3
